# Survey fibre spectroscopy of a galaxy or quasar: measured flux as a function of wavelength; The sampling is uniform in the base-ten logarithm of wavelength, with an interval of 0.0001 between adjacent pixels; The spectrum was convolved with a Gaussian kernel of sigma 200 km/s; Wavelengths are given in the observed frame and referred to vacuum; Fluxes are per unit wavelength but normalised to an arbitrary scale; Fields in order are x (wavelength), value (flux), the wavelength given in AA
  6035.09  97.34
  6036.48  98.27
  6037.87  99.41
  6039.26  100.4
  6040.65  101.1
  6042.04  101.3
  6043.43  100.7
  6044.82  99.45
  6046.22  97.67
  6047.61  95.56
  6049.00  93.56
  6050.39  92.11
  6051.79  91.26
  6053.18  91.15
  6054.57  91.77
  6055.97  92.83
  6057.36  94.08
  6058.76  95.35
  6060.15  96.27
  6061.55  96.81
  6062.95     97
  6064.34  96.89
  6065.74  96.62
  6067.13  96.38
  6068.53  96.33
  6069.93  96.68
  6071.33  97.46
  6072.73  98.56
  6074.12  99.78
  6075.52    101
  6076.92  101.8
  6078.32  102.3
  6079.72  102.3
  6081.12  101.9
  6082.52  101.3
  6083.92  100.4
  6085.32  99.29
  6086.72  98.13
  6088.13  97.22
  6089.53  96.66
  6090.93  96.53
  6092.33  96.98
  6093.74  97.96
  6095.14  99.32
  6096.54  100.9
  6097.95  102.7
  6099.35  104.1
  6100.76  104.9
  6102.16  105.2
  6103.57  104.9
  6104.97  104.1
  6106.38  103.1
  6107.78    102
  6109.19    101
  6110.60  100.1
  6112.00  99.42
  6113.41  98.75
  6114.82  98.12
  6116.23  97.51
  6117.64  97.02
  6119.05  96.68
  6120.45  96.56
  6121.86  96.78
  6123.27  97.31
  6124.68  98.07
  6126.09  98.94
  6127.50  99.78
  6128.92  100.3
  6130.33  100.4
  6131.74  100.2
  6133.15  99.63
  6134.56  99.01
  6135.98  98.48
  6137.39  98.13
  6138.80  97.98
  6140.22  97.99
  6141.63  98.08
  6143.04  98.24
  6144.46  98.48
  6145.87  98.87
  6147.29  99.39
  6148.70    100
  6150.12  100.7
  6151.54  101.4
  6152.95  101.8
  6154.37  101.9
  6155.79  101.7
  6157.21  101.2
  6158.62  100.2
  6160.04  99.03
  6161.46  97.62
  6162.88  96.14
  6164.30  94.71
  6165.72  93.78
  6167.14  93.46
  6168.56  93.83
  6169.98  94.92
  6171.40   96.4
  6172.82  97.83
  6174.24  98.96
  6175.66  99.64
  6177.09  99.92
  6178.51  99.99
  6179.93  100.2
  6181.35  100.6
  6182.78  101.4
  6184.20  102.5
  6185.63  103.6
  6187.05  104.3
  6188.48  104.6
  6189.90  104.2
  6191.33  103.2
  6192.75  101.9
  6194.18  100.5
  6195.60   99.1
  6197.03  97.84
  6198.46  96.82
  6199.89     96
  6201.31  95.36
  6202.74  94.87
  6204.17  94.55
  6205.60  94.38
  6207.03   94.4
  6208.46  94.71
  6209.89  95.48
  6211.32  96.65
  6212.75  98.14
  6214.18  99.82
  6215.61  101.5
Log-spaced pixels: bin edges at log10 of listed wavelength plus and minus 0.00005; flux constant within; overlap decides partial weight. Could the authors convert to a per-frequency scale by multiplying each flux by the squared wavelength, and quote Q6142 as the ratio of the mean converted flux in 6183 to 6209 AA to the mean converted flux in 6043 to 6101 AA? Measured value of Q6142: 1.06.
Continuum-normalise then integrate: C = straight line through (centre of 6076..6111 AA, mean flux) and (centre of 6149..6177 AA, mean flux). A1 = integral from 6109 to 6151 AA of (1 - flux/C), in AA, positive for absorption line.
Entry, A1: 0.3 AA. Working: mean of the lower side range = 101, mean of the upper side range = 98.2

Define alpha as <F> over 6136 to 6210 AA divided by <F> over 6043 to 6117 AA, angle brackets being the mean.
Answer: 1.00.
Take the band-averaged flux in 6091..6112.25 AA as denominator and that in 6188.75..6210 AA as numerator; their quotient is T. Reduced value 0.96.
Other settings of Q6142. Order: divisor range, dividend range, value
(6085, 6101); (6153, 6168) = 1.01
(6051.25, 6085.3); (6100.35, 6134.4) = 1.04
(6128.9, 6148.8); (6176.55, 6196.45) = 1.05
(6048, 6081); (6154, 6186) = 1.06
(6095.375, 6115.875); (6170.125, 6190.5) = 1.01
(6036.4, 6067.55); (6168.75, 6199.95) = 1.09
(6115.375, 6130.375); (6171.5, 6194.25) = 1.05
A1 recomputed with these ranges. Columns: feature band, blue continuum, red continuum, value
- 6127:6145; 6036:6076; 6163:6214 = -0.25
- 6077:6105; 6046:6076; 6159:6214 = -1.32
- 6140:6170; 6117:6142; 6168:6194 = 0.31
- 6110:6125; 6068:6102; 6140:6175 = 0.20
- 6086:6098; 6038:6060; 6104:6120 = 0.05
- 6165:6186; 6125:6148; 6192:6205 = -0.08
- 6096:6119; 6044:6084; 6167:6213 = -0.90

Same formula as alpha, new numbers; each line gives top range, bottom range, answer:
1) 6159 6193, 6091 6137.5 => 0.99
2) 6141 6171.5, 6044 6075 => 1.03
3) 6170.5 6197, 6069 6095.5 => 1.02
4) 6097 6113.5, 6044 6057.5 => 1.09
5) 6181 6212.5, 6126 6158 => 0.99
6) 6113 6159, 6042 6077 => 1.03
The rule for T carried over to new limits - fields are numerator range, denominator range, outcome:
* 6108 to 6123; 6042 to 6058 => 1.04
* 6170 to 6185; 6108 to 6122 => 1.01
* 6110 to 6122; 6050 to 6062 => 1.05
